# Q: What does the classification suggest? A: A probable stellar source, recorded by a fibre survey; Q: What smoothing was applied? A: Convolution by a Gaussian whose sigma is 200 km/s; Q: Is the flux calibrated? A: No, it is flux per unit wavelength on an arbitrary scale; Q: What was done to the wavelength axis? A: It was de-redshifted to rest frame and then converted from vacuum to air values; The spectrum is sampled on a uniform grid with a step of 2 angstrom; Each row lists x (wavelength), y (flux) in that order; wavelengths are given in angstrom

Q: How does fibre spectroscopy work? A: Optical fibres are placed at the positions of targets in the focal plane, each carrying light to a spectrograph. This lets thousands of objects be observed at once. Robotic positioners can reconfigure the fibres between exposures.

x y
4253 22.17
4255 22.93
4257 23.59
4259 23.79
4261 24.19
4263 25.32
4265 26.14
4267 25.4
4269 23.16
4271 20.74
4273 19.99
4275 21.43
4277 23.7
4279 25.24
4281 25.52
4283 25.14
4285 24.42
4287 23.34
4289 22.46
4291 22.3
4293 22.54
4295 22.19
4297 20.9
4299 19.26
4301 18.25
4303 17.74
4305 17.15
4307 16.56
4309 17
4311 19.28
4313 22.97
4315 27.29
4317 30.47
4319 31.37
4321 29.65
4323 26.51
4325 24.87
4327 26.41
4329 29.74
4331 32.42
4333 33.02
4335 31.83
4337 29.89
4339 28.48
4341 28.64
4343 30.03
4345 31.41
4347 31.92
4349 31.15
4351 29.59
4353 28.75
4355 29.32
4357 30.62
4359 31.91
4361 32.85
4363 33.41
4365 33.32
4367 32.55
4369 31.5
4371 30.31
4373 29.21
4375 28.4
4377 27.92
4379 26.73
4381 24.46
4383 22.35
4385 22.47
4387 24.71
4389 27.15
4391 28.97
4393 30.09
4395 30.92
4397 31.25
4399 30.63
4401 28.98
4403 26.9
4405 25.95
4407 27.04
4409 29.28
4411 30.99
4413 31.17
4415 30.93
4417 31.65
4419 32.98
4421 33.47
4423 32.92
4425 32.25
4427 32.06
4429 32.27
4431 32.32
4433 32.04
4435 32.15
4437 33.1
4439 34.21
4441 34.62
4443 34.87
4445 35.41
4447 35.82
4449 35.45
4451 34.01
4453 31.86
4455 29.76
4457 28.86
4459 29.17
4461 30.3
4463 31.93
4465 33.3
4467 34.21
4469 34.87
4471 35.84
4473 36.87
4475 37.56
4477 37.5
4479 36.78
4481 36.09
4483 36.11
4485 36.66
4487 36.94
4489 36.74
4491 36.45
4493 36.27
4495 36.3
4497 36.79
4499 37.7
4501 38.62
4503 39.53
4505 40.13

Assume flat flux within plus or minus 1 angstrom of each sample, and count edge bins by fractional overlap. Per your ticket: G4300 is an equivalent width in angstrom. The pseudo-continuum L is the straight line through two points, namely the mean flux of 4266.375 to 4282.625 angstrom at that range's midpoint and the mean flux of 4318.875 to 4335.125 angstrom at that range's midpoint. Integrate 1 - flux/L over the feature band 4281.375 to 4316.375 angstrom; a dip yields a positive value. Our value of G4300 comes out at 6.2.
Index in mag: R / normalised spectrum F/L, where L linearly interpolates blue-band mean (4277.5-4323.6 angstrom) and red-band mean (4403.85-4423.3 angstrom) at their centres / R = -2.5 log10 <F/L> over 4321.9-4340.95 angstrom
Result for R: -0.169 mag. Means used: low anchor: 22.9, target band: 29.2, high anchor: 30.5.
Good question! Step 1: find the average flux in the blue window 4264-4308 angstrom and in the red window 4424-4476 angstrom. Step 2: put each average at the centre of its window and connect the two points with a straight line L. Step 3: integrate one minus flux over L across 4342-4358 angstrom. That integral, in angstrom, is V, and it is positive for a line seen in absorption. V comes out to -2.4 angstrom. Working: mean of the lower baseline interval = 22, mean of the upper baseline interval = 33.3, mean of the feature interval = 30.3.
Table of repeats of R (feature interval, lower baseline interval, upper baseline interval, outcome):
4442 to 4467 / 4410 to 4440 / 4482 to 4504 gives 0.06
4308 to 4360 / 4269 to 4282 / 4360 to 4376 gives -0.01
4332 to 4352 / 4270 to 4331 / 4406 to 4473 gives -0.17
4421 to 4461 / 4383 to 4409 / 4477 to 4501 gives -0.02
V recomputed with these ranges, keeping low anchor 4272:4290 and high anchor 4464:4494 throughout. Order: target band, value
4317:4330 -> -1.0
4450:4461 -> 1.3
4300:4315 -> 3.7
